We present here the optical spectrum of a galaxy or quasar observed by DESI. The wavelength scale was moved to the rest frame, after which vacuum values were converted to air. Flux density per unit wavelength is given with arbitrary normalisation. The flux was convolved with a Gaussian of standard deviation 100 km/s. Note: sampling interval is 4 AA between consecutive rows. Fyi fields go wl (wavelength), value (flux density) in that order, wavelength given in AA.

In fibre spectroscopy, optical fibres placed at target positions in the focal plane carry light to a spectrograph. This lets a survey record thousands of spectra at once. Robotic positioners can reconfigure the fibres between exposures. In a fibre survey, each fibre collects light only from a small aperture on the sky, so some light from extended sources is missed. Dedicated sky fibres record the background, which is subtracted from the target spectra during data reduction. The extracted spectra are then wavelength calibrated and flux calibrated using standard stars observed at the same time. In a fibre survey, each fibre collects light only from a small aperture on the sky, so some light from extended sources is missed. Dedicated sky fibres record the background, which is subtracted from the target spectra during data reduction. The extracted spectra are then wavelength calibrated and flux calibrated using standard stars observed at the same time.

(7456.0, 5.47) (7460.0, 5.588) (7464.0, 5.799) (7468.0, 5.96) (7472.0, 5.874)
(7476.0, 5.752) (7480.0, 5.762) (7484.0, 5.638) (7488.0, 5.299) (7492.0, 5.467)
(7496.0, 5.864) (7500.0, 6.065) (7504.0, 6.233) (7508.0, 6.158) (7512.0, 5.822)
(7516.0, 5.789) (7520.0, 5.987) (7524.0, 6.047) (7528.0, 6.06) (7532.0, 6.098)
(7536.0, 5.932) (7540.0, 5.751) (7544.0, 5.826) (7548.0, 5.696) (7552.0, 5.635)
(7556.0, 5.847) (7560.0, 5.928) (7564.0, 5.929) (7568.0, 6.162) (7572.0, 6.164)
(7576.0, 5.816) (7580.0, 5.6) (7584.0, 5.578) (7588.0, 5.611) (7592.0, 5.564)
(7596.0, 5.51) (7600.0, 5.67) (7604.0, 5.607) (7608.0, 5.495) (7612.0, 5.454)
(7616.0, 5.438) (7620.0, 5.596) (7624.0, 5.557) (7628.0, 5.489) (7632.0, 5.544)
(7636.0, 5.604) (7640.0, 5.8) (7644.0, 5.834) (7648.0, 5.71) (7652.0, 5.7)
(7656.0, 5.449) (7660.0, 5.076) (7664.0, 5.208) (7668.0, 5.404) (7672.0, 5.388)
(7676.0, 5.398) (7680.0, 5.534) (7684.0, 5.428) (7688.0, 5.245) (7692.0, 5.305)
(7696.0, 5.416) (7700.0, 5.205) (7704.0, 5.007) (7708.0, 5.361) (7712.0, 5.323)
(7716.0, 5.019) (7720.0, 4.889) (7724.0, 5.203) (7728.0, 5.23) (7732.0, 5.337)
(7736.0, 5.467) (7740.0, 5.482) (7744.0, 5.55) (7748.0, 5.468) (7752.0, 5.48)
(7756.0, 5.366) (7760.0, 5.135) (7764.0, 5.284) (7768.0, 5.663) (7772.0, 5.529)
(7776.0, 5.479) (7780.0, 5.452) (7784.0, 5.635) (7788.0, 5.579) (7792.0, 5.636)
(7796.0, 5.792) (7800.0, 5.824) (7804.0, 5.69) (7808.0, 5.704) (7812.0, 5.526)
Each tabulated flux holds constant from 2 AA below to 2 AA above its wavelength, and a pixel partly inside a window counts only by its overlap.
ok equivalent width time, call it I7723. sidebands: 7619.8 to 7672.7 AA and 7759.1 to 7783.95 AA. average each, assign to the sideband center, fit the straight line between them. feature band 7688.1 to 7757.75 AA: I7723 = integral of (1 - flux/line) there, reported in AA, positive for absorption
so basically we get 2.3 AA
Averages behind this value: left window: 5.53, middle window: 5.3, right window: 5.45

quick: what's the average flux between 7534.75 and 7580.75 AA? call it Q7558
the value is 5.86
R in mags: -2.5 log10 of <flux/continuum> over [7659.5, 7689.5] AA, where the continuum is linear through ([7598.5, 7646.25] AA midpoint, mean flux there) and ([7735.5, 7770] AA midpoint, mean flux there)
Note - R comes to 0.04 mag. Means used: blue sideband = 5.59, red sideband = 5.43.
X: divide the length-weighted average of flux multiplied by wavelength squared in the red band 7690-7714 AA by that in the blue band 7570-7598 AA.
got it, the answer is 0.95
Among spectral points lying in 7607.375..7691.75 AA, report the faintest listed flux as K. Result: 5.076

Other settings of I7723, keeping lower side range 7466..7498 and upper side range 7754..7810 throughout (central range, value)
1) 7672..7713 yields 2.0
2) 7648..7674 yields 1.0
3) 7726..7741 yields 0.6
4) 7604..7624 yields 0.4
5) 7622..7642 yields 0.1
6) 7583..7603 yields 0.2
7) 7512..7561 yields -1.8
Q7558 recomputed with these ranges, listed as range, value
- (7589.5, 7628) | 5.54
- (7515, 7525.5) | 5.95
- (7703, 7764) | 5.29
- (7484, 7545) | 5.89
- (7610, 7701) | 5.47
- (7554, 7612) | 5.74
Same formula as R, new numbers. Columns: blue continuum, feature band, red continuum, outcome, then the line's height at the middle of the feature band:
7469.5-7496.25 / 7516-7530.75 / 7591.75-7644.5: -0.07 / 5.63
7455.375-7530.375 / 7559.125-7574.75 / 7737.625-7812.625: -0.05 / 5.75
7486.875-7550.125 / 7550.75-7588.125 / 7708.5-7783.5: -0.01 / 5.77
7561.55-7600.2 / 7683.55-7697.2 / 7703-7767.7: 0.02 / 5.44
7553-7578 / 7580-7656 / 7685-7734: 0.02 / 5.69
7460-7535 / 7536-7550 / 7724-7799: 0.00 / 5.8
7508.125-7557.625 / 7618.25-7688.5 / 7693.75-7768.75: 0.01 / 5.53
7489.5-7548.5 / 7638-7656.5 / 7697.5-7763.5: -0.04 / 5.53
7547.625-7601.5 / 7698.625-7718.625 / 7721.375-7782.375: 0.07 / 5.49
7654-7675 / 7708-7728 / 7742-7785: 0.05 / 5.39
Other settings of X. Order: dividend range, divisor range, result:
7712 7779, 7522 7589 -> 0.96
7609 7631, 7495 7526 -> 0.95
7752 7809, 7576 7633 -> 1.04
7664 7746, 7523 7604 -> 0.95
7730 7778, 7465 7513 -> 1.00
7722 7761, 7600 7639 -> 1.00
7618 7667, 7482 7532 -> 0.98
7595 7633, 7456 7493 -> 1.01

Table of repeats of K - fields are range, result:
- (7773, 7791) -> 5.452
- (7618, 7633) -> 5.489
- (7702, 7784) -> 4.889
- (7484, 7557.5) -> 5.299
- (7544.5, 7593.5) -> 5.564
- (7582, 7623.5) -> 5.438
